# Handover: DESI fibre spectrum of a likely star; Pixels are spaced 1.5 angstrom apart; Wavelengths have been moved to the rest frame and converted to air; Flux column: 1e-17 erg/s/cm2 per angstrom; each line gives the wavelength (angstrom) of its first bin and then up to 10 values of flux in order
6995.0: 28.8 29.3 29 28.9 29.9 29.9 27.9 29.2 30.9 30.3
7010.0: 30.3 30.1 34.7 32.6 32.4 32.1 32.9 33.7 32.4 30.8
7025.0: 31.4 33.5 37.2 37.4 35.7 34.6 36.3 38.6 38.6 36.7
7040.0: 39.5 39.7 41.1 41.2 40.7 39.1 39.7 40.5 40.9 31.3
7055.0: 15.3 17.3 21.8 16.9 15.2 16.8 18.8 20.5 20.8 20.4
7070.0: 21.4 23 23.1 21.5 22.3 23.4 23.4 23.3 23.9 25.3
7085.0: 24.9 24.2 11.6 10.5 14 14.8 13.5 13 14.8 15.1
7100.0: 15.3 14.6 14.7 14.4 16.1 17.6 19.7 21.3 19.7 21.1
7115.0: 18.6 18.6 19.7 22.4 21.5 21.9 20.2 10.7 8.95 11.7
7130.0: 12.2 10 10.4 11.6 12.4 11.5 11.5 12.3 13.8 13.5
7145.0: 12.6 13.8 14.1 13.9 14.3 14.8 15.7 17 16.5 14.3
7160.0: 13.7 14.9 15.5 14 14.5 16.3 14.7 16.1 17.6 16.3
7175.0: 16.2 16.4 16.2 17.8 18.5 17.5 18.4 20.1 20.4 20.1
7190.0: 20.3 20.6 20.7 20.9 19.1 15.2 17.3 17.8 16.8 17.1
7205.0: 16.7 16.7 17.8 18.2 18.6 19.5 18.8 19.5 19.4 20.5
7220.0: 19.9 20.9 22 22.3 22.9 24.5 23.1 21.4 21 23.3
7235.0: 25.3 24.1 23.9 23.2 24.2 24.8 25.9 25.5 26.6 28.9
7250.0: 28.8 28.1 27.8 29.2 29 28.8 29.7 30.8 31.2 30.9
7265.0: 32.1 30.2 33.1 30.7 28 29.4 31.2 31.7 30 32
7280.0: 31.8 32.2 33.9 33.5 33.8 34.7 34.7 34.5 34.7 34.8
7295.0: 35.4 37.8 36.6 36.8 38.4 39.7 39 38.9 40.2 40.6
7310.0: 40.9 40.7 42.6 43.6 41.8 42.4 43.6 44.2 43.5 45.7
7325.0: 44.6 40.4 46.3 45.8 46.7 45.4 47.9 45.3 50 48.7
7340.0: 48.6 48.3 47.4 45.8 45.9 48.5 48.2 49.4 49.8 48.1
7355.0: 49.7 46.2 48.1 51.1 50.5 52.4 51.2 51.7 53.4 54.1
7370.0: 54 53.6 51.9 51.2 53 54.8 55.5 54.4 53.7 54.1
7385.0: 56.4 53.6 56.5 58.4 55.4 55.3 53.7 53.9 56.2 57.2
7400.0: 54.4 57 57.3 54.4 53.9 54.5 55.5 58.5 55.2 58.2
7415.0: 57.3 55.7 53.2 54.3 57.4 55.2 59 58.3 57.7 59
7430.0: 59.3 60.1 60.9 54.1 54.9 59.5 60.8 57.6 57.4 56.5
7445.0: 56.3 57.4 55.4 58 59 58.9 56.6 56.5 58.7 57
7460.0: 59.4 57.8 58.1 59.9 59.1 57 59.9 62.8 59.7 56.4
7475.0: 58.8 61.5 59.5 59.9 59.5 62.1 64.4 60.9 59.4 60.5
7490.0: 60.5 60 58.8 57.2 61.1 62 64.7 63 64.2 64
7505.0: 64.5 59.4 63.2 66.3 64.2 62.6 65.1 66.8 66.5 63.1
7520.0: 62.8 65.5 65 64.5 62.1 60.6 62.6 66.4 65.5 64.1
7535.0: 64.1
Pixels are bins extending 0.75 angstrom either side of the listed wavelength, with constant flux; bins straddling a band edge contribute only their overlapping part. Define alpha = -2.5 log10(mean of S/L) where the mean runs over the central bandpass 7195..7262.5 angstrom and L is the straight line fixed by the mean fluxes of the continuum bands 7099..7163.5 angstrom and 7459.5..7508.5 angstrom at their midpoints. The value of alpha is 0.23 mag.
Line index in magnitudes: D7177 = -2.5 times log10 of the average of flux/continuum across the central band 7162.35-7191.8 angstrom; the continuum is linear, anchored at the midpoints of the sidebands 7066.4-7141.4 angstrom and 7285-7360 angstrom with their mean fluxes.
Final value 0.44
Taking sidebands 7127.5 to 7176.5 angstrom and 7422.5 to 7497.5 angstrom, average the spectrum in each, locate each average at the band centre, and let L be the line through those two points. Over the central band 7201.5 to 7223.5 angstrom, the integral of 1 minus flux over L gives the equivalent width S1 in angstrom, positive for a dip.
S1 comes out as 3.88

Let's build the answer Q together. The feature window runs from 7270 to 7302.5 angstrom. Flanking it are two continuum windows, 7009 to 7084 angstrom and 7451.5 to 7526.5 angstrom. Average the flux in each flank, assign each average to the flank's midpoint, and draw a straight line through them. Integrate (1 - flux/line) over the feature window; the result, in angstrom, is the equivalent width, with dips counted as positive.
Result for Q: 9.1 angstrom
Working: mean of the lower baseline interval 29.8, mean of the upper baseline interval 61.2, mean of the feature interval 33.7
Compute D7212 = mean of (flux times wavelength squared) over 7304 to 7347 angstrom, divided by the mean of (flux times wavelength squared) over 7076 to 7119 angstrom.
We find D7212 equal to 2.60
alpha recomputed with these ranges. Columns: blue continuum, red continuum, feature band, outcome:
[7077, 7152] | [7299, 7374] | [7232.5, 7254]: 0.29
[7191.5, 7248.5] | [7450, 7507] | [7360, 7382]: -0.21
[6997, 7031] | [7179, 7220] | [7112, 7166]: 0.47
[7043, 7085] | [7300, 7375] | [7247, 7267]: 0.34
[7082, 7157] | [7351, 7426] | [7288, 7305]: 0.12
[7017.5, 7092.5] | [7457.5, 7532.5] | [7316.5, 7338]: 0.09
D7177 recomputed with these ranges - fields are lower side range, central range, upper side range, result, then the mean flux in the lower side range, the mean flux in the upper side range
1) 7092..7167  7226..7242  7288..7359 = 0.28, 15.2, 43.3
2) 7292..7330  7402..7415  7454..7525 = -0.08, 40.8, 61.3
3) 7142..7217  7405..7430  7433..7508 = -0.10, 16.9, 59.5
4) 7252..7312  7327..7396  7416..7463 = -0.12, 33.7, 57.5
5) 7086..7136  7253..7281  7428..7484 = 0.15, 15.8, 58.6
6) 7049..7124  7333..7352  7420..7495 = -0.03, 20.2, 58.7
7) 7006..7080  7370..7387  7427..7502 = -0.01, 30.2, 59.2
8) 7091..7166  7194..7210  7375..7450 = 0.42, 15.2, 56.3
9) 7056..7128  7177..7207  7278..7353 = 0.49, 18.6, 41.6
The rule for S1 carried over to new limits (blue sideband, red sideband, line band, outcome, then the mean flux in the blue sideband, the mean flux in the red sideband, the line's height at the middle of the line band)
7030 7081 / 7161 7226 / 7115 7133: 5.8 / 28.9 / 18.2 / 23.6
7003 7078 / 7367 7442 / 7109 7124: 6.4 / 30.3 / 55.9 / 35.6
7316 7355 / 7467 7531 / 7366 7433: -4.0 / 46.4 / 62.1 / 52.5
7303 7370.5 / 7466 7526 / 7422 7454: -0.9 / 46.4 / 61.9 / 56.3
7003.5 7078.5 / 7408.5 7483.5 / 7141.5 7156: 9.0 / 30.2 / 58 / 37.6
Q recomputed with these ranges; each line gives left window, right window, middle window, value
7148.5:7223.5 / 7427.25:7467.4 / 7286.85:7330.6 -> -4.3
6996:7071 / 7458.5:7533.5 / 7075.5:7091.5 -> 6.3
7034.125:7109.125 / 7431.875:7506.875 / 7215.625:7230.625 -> 6.4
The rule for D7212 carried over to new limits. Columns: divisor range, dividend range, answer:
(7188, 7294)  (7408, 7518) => 2.48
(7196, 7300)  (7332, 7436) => 2.09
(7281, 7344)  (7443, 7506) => 1.52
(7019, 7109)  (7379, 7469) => 2.45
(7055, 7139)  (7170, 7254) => 1.22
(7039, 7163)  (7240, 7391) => 2.24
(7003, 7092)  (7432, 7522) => 2.37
